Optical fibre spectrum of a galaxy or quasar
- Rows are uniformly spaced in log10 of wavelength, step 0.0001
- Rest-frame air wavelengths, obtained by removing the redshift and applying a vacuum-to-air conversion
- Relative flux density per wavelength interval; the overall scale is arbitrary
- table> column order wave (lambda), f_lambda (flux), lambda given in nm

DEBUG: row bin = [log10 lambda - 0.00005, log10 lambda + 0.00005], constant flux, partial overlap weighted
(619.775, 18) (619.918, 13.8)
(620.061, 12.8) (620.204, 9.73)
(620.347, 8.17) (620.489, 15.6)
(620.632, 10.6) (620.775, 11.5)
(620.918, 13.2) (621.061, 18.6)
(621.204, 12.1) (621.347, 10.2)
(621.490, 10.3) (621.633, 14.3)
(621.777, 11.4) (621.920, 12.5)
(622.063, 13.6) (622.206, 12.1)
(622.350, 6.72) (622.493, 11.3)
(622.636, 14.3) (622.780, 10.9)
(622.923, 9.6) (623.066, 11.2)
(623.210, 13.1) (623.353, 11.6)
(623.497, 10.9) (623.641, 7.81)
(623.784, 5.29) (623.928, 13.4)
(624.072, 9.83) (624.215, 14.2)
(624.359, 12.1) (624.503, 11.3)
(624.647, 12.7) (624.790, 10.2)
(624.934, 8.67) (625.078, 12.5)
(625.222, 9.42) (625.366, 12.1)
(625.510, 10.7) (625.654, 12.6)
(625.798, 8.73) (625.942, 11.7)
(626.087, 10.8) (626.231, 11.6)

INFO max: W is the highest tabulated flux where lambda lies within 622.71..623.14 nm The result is 11.2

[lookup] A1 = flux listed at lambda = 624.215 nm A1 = 14.2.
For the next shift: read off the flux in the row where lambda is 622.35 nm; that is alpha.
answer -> 6.72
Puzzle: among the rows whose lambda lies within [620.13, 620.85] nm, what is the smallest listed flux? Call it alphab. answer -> 8.17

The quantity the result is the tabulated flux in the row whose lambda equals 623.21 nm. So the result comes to 13.1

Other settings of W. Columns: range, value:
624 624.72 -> 14.2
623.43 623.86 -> 10.9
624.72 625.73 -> 12.6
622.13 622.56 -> 12.1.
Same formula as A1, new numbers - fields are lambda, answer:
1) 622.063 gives 13.6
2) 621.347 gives 10.2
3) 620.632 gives 10.6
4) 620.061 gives 12.8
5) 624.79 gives 10.2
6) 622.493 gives 11.3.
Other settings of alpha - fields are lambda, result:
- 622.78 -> 10.9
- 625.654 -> 12.6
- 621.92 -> 12.5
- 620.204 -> 9.73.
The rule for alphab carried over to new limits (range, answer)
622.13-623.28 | 6.72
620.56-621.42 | 10.2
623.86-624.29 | 9.83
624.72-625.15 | 8.67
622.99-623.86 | 5.29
